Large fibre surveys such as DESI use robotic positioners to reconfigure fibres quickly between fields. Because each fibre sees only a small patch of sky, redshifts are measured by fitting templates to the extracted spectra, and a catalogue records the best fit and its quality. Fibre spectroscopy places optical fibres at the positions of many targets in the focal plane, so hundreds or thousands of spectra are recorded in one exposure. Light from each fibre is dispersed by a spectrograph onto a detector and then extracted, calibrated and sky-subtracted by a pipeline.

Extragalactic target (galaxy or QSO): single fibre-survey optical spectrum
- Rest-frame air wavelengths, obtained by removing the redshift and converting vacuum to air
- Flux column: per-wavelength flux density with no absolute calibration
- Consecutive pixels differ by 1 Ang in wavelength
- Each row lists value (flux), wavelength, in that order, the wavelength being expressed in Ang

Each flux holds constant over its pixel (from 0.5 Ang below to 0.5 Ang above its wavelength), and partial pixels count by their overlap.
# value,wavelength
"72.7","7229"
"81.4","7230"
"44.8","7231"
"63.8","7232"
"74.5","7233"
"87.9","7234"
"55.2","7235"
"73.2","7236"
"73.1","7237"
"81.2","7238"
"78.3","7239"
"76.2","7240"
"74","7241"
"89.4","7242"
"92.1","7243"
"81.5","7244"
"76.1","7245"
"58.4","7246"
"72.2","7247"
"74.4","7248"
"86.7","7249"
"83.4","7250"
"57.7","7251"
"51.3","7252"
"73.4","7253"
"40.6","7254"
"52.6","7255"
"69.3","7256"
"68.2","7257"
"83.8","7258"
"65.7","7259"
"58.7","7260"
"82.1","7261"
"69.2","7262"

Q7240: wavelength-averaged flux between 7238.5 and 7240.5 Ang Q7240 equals 77.2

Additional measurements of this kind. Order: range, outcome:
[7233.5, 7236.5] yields 72.1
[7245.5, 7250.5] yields 75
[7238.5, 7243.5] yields 82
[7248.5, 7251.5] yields 75.9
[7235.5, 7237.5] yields 73.2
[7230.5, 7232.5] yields 54.3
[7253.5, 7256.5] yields 54.2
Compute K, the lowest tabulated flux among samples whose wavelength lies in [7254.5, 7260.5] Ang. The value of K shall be 52.6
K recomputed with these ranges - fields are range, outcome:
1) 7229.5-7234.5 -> 44.8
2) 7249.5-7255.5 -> 40.6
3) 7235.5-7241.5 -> 73.1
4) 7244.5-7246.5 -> 58.4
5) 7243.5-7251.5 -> 57.7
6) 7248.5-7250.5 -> 83.4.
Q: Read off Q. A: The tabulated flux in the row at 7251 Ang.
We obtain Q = 57.7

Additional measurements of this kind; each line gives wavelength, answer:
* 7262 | 69.2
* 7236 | 73.2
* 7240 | 76.2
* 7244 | 81.5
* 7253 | 73.4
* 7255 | 52.6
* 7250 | 83.4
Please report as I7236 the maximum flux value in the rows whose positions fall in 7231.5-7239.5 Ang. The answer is 87.9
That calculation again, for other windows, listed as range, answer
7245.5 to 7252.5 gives 86.7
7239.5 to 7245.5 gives 92.1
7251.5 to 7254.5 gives 73.4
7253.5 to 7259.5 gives 83.8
